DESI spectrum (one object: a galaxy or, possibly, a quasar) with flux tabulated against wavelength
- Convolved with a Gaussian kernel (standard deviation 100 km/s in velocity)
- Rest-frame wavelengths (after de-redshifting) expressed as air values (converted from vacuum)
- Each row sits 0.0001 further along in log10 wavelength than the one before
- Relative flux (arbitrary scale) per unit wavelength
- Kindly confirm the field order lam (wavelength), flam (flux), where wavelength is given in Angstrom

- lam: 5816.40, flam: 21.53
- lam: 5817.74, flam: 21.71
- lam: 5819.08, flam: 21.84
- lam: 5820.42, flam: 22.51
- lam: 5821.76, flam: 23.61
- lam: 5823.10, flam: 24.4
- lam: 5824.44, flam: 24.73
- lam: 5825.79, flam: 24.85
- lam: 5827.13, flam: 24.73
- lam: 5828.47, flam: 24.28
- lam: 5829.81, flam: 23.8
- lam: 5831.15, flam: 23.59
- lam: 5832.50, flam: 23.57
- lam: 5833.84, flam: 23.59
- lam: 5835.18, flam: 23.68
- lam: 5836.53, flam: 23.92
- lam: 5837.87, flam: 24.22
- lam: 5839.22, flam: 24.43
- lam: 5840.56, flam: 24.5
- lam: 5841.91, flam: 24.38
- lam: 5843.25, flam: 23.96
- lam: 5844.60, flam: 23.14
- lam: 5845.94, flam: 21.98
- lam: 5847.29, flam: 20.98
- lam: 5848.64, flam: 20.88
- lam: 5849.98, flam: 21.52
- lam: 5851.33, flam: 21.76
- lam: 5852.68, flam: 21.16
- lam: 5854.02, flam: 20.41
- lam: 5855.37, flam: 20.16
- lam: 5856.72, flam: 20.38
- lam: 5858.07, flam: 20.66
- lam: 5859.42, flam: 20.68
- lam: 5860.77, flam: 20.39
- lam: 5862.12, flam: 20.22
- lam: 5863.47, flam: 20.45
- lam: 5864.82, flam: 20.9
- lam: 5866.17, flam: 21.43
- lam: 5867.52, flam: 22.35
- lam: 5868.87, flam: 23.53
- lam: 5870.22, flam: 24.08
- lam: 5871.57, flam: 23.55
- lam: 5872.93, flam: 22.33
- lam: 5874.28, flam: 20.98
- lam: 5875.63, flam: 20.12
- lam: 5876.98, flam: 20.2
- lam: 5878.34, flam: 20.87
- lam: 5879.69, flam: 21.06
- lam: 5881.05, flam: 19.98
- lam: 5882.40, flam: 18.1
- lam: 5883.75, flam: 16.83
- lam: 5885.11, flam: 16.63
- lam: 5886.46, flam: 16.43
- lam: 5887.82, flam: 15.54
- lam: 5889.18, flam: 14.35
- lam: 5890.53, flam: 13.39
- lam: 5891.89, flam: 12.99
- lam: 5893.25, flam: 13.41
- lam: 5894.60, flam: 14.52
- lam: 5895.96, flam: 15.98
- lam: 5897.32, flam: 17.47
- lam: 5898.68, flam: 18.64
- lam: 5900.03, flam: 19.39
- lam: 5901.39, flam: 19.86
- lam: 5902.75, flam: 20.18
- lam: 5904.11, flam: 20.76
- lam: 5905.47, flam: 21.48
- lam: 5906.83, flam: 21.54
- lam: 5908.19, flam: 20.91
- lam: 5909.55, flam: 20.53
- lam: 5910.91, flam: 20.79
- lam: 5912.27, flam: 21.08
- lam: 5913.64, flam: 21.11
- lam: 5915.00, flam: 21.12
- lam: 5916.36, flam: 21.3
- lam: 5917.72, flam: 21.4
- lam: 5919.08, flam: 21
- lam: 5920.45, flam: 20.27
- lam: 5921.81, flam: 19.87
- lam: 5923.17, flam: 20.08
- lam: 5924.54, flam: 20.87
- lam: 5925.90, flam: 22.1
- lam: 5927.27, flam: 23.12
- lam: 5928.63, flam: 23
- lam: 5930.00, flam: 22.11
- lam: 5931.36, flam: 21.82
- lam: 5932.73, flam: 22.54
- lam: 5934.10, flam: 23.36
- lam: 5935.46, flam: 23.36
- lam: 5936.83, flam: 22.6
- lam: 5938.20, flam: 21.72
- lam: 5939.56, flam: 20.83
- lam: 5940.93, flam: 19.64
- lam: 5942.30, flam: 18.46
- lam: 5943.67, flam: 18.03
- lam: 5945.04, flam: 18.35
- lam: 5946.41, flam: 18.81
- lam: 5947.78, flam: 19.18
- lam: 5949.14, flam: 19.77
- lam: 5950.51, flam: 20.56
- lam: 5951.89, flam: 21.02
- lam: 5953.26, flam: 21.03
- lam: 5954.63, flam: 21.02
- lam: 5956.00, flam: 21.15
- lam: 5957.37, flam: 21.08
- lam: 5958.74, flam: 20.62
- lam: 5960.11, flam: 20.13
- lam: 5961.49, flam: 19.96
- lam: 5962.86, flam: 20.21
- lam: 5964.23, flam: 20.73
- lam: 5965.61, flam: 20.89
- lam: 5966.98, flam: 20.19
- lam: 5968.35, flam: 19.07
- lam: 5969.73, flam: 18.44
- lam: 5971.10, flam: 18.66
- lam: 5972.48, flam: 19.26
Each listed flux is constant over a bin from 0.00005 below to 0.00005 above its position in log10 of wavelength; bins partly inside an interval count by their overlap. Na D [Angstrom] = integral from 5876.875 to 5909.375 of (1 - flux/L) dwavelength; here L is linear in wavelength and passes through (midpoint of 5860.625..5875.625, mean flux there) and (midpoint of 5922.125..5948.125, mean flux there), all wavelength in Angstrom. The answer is 5.42 Angstrom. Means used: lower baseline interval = 21.8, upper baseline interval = 21.1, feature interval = 17.9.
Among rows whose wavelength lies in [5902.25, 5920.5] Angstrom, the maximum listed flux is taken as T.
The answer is 21.54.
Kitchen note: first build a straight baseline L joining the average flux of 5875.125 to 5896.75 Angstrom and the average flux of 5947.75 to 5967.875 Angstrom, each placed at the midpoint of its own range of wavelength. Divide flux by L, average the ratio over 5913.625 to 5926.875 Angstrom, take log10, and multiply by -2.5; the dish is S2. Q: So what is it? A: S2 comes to -0.128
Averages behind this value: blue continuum 16.9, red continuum 20.5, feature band 21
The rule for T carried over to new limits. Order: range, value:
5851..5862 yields 21.76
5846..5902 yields 24.08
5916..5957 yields 23.36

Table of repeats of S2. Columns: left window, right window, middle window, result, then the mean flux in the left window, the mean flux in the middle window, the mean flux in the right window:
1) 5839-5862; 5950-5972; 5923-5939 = -0.08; 21.8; 22.3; 20.3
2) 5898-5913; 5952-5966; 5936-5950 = 0.04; 20.5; 19.8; 20.7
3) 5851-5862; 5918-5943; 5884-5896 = 0.38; 20.6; 14.8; 21.5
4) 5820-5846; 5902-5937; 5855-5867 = 0.13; 24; 20.6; 21.5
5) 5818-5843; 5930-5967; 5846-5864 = 0.12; 23.9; 20.8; 20.7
